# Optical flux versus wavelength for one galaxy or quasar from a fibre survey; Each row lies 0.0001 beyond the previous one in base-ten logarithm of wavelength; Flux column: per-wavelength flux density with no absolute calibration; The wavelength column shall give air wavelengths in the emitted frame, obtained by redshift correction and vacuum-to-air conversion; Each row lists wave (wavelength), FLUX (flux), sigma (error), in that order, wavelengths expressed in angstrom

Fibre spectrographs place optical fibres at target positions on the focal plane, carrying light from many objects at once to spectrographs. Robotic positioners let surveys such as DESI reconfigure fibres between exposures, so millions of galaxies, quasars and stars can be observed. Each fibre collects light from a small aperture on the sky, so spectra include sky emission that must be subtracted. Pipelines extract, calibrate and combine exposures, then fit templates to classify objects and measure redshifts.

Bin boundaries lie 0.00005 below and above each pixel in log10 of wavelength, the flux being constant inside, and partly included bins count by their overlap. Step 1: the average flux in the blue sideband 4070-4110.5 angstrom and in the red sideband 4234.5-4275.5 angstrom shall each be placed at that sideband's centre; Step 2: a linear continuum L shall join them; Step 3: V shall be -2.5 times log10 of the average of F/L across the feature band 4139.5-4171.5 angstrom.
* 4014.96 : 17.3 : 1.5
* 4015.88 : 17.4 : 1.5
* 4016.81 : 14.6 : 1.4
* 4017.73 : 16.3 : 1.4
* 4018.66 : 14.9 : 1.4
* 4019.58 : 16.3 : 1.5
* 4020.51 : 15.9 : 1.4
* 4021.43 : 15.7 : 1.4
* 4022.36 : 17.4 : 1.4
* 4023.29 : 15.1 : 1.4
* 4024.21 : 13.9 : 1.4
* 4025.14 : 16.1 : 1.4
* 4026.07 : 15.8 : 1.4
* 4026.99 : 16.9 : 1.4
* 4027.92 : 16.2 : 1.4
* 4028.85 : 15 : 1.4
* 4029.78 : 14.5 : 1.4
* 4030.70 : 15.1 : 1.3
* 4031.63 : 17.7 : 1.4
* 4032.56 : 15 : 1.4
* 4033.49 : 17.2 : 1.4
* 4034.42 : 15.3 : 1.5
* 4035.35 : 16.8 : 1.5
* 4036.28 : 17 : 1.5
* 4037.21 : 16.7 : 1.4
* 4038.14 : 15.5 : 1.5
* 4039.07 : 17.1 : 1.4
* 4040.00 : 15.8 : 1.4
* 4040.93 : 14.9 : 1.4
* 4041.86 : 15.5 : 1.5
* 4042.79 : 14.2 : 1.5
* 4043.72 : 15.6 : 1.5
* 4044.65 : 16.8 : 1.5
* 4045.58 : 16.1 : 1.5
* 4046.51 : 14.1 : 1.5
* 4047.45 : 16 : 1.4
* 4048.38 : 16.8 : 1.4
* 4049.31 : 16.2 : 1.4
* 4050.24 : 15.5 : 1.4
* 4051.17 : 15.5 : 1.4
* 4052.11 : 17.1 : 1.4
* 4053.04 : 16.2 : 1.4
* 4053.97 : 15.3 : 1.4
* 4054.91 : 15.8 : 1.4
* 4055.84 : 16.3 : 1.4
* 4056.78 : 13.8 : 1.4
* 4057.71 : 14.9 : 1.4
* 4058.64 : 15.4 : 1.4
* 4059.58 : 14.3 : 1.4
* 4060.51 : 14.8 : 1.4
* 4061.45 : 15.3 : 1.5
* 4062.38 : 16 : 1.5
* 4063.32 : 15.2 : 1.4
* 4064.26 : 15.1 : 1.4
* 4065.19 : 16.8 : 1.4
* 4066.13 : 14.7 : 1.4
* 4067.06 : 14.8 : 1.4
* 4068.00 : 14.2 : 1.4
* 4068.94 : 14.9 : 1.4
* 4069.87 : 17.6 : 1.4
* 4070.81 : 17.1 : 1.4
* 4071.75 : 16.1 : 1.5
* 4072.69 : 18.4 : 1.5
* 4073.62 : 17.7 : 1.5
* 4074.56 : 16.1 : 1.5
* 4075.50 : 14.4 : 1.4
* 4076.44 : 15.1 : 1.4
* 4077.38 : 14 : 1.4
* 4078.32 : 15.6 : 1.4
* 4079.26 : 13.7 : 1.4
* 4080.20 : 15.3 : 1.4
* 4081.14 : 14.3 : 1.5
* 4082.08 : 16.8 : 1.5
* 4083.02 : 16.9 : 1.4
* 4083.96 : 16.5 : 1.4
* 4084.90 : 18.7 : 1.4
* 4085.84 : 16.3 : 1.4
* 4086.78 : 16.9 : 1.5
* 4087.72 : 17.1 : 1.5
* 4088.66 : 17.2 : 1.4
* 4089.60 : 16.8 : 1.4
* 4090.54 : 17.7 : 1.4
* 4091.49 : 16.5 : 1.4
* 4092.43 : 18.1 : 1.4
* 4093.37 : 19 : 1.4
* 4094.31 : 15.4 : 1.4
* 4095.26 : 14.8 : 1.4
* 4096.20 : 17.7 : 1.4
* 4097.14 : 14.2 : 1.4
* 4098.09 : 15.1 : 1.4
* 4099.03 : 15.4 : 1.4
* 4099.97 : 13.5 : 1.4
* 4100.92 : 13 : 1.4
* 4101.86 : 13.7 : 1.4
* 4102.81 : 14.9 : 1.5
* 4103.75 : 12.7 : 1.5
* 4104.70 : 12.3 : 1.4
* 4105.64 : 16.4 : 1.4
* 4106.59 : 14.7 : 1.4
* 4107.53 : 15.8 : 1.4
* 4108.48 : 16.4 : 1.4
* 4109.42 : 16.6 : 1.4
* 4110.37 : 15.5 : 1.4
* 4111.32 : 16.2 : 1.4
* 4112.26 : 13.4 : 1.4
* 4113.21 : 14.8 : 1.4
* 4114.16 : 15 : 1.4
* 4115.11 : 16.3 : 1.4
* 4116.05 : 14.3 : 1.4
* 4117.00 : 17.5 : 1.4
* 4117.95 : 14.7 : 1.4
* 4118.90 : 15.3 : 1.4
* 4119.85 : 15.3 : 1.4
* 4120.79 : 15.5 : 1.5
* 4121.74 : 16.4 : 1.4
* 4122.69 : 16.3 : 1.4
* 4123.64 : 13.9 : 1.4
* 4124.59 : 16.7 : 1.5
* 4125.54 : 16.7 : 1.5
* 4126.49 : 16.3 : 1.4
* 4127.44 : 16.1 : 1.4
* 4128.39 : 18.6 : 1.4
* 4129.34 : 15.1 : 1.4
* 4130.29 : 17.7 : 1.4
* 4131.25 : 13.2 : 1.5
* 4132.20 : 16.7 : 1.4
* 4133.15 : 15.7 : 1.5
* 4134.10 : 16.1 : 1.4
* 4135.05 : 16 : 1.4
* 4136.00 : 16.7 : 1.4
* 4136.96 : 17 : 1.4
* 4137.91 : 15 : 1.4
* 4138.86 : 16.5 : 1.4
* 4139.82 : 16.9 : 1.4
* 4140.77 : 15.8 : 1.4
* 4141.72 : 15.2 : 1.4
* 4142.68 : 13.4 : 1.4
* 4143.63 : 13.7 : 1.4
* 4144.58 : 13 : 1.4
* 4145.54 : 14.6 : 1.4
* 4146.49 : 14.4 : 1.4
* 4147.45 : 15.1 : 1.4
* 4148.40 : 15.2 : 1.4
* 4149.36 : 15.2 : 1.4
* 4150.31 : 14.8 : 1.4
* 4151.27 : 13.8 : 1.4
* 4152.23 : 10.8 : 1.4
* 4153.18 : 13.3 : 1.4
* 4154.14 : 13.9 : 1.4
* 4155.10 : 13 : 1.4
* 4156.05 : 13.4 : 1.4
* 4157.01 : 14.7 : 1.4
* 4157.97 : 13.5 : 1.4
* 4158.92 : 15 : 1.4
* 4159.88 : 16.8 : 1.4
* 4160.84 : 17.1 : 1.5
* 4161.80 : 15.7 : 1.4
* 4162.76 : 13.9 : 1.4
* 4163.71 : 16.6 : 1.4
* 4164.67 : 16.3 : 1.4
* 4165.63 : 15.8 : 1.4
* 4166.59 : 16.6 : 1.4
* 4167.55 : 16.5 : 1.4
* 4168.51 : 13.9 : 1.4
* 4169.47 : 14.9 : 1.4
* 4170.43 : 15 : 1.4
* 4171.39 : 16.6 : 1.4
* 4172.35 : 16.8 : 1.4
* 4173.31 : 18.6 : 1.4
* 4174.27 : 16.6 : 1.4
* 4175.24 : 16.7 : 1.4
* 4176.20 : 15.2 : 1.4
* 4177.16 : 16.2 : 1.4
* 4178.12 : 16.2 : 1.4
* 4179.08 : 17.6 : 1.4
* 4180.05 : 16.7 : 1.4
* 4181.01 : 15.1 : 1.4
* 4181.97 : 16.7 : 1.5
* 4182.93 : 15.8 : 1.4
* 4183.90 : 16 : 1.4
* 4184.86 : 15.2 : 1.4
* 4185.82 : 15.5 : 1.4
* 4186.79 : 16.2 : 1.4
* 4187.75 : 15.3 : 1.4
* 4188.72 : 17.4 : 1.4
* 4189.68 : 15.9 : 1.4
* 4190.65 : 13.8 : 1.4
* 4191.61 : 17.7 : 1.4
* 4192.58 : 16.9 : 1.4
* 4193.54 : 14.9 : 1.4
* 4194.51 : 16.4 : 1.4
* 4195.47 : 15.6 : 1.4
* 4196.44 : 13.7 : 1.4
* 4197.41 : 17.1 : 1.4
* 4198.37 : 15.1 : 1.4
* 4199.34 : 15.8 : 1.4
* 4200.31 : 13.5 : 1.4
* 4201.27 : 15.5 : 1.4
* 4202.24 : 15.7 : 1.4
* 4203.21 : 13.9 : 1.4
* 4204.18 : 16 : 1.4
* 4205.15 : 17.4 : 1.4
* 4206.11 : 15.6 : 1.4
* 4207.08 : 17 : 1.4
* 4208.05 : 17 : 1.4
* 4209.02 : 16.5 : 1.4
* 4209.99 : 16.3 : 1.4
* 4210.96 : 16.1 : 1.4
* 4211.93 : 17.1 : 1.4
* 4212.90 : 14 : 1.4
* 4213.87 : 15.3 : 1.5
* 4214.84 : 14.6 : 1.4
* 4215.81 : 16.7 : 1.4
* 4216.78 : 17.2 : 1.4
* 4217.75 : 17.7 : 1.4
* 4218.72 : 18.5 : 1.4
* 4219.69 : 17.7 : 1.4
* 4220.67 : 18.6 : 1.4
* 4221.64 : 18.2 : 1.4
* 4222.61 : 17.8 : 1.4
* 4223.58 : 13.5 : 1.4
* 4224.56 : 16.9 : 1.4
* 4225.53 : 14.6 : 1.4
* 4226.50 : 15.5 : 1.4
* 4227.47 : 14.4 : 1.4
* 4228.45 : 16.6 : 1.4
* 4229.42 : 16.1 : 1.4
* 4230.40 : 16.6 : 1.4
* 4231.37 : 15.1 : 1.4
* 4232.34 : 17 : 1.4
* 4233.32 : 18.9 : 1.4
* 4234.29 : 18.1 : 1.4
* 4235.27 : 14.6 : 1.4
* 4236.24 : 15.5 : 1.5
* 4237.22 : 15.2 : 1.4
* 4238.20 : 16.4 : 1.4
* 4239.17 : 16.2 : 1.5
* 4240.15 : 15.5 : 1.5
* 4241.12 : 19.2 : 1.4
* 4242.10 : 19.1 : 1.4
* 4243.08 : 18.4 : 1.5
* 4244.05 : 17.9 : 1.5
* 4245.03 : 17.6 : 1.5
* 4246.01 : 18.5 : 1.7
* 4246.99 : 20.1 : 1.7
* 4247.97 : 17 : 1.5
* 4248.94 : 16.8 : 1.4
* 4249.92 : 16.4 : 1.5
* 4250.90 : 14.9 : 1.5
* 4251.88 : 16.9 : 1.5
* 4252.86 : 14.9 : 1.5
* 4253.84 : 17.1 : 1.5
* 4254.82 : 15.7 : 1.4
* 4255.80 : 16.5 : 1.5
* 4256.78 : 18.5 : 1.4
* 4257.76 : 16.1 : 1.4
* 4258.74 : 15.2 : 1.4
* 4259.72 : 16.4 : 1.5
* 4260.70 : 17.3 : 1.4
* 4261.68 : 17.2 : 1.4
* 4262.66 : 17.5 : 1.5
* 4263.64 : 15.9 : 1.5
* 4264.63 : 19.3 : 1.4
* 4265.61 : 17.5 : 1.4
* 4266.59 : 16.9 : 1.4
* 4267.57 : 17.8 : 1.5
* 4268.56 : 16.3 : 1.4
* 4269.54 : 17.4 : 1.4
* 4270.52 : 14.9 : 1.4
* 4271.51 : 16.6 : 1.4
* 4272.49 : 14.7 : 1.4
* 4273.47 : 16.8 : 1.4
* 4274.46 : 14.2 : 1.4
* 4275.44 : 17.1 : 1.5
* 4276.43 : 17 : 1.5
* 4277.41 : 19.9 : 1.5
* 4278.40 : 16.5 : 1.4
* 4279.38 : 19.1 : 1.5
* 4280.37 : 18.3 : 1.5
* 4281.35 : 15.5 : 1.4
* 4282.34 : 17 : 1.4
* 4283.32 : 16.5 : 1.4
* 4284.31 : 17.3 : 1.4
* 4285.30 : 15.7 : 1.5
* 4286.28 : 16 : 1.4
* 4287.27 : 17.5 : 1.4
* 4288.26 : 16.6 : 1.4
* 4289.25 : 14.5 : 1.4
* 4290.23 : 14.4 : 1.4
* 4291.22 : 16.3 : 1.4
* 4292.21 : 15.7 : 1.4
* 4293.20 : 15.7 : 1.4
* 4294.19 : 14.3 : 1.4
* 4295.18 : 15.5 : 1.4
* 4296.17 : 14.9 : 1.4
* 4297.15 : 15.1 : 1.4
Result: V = 0.10 mag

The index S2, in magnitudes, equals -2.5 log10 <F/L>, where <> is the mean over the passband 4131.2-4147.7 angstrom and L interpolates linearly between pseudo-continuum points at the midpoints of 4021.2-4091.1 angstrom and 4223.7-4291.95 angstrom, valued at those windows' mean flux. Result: 0.06 mag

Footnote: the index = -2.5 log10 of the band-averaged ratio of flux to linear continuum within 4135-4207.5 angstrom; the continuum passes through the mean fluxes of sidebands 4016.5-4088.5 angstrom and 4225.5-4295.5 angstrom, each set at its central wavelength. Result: 0.05 mag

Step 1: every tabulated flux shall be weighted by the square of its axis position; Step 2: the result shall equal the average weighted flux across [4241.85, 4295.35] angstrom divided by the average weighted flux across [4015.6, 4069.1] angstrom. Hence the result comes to 1.2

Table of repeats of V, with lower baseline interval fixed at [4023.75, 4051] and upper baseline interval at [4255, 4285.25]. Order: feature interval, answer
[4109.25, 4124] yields 0.053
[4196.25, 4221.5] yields 0.027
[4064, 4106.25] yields 0.019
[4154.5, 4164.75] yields 0.093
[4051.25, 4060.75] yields 0.036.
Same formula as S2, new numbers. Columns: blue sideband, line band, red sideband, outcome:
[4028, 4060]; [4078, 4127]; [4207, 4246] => 0.023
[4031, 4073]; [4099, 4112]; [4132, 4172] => 0.048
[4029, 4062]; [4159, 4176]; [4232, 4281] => 0.023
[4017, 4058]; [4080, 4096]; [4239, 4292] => -0.048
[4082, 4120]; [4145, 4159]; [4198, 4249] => 0.148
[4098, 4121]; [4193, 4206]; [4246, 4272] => 0.045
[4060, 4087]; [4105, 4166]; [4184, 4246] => 0.049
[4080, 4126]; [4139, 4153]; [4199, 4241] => 0.105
